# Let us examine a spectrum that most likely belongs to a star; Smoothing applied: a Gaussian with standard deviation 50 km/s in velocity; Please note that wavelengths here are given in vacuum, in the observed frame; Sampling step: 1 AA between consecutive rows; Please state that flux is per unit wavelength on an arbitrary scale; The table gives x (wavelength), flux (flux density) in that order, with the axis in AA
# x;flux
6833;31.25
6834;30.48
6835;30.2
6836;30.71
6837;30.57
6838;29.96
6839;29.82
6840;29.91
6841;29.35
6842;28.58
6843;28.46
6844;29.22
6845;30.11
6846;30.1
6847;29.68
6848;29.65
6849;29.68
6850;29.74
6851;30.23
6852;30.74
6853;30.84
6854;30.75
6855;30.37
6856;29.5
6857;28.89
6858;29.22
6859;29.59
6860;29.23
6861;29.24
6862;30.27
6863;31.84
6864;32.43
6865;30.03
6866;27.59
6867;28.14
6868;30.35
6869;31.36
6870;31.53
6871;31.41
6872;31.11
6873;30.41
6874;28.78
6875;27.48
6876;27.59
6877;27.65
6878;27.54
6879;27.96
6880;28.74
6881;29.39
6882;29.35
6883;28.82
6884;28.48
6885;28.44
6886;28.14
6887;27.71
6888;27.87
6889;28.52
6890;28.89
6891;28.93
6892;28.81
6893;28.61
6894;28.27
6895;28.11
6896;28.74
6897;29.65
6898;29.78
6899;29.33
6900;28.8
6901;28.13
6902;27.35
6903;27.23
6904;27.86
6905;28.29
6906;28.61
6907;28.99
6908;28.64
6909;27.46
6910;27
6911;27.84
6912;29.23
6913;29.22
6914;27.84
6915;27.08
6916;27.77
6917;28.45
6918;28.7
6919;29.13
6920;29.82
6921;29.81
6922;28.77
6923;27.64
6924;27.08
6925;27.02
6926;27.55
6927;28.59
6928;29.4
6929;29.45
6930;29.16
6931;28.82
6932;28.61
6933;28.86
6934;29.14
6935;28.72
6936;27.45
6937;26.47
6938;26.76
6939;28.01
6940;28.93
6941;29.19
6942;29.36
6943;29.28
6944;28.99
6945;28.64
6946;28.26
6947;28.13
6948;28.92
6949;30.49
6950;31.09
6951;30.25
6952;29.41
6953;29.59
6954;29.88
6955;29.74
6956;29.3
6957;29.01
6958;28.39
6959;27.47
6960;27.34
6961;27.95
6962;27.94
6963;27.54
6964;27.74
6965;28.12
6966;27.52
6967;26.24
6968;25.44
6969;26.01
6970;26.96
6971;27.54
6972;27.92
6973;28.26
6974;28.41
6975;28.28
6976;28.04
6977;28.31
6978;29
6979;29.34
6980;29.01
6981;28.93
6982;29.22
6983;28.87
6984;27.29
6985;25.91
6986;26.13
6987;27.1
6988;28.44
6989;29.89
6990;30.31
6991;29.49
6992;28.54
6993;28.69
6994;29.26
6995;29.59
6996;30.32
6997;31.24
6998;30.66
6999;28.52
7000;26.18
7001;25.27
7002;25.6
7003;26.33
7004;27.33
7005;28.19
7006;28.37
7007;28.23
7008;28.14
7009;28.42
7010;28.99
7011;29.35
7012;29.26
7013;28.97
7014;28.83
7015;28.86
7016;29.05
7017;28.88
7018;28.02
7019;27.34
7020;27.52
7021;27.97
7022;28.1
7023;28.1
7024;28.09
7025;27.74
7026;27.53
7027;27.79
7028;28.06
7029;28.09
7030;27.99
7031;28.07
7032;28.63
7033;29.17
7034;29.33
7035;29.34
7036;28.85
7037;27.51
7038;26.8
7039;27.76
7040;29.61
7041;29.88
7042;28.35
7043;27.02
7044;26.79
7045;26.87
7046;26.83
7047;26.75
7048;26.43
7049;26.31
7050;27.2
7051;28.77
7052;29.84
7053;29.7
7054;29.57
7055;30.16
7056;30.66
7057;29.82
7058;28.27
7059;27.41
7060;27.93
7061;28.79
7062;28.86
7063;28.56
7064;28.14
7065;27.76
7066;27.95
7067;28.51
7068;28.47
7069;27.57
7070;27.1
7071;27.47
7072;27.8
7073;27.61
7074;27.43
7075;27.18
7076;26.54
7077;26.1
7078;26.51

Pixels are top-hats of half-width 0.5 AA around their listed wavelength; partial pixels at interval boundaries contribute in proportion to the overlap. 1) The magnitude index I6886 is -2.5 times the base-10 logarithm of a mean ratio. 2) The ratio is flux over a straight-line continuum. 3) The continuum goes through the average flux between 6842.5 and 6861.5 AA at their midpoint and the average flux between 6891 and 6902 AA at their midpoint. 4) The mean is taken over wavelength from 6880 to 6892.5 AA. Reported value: 0.014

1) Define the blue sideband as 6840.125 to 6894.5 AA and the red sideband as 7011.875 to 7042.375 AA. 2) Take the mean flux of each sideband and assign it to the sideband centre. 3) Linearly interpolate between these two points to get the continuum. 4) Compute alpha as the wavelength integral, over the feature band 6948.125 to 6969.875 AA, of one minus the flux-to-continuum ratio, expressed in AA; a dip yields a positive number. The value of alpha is 0.3 AA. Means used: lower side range 29.4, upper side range 28.4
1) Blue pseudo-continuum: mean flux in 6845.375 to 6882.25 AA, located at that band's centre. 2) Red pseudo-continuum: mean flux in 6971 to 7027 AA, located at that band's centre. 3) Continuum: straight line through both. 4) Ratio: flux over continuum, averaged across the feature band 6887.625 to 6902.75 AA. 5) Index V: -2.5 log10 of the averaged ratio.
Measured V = 0.03 mag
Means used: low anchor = 29.7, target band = 28.6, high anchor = 28.3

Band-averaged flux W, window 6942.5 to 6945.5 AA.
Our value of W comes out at 29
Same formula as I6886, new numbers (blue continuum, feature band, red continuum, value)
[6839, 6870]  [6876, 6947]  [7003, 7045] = 0.03 mag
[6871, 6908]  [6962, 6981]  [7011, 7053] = 0.02 mag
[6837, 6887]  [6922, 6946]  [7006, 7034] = 0.02 mag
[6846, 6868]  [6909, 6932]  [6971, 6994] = 0.03 mag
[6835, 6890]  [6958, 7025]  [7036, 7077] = 0.01 mag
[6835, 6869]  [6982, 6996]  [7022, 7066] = 0.01 mag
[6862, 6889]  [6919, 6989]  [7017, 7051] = 0.01 mag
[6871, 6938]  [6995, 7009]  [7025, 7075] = 0.01 mag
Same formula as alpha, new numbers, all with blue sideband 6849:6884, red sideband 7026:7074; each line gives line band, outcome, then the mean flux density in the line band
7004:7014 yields 0.0 AA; 28.6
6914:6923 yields 0.2 AA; 28.6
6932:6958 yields 0.1 AA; 28.9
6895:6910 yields 0.5 AA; 28.4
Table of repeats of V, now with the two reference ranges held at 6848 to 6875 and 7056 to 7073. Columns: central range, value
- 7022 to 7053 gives 0.017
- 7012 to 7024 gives 0.010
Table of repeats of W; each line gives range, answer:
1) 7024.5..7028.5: 27.8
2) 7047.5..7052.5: 27.7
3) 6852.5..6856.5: 30.4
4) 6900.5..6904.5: 27.6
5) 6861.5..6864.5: 31.5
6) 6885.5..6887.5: 27.9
